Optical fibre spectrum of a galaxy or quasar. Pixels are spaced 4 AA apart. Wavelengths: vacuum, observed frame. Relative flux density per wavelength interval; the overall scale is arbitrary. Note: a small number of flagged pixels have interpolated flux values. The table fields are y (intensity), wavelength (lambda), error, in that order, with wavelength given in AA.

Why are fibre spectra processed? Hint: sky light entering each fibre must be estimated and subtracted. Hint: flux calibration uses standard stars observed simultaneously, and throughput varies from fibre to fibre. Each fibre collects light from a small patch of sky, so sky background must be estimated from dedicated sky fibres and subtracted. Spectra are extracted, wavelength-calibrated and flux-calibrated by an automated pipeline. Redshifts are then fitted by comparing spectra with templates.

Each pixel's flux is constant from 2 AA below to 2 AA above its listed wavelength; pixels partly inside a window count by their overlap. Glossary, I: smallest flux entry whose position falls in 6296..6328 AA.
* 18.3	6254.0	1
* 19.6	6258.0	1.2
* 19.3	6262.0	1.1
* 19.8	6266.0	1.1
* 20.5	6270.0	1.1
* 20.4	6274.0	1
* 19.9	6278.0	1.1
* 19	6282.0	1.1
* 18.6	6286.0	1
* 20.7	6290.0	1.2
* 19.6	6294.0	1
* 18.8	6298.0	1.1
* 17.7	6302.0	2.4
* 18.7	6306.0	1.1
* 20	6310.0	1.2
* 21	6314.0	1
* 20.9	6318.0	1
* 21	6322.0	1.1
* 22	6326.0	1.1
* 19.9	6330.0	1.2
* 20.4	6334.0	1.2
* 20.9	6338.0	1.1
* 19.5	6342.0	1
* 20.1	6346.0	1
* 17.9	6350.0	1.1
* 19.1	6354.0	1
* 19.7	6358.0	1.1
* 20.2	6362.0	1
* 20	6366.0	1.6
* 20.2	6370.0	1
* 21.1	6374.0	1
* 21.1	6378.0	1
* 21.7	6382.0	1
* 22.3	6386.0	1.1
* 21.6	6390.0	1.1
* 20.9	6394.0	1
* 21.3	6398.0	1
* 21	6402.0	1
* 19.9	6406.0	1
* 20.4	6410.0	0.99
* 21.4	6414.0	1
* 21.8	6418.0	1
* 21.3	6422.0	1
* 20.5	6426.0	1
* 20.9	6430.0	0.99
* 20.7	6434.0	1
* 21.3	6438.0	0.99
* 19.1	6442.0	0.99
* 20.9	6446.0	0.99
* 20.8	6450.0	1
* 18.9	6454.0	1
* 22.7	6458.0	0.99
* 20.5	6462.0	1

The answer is 17.7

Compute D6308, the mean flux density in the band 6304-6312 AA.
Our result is 19.4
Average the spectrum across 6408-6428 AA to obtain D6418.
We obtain 21.1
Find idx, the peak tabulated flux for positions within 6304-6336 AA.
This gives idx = 22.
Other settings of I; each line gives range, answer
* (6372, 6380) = 21.1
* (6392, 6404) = 20.9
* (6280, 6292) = 18.6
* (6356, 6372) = 19.7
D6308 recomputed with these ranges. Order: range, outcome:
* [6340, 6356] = 19.1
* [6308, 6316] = 20.5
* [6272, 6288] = 19.5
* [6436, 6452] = 20.5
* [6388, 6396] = 21.2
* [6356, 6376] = 20.2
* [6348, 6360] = 18.9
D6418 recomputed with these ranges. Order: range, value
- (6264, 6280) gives 20.1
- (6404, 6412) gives 20.1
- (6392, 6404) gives 21.1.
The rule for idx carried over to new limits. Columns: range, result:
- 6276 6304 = 20.7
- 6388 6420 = 21.8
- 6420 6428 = 21.3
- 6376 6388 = 22.3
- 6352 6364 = 20.2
